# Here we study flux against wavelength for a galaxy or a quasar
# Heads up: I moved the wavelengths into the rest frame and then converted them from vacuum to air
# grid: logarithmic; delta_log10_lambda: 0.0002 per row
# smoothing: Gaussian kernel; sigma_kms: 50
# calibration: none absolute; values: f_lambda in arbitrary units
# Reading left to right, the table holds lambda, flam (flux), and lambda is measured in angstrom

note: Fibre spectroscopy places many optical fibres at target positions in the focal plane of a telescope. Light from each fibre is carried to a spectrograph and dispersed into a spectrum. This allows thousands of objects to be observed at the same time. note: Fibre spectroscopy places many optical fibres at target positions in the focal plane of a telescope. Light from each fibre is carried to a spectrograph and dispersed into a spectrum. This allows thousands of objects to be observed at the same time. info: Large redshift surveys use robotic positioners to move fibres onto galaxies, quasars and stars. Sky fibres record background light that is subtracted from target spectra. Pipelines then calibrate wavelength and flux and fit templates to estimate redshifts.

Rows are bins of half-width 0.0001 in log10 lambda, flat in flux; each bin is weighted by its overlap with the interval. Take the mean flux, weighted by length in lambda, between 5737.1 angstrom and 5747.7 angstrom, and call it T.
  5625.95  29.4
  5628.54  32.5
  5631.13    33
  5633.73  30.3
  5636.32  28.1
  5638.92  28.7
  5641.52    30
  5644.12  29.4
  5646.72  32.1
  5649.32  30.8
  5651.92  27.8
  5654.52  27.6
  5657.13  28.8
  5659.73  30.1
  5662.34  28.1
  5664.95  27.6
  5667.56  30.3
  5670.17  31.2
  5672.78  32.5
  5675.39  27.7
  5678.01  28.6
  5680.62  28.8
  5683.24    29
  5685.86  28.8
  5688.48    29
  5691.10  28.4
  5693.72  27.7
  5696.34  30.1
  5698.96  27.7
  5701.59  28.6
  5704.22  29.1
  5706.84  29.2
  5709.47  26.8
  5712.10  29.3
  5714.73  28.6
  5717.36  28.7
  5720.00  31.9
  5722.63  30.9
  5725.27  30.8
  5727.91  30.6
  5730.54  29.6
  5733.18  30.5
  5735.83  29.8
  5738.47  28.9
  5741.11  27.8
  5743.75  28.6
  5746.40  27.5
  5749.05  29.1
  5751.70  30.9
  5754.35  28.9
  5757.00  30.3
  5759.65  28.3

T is 28.2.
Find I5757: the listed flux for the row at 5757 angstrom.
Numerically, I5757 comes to 30.3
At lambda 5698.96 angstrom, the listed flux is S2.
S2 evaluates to 27.7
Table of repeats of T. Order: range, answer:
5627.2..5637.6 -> 31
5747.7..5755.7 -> 29.6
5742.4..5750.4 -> 28.4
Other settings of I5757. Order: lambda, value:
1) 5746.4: 27.5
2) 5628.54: 32.5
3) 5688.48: 29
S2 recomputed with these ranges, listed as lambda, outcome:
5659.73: 30.1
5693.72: 27.7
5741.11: 27.8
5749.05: 29.1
